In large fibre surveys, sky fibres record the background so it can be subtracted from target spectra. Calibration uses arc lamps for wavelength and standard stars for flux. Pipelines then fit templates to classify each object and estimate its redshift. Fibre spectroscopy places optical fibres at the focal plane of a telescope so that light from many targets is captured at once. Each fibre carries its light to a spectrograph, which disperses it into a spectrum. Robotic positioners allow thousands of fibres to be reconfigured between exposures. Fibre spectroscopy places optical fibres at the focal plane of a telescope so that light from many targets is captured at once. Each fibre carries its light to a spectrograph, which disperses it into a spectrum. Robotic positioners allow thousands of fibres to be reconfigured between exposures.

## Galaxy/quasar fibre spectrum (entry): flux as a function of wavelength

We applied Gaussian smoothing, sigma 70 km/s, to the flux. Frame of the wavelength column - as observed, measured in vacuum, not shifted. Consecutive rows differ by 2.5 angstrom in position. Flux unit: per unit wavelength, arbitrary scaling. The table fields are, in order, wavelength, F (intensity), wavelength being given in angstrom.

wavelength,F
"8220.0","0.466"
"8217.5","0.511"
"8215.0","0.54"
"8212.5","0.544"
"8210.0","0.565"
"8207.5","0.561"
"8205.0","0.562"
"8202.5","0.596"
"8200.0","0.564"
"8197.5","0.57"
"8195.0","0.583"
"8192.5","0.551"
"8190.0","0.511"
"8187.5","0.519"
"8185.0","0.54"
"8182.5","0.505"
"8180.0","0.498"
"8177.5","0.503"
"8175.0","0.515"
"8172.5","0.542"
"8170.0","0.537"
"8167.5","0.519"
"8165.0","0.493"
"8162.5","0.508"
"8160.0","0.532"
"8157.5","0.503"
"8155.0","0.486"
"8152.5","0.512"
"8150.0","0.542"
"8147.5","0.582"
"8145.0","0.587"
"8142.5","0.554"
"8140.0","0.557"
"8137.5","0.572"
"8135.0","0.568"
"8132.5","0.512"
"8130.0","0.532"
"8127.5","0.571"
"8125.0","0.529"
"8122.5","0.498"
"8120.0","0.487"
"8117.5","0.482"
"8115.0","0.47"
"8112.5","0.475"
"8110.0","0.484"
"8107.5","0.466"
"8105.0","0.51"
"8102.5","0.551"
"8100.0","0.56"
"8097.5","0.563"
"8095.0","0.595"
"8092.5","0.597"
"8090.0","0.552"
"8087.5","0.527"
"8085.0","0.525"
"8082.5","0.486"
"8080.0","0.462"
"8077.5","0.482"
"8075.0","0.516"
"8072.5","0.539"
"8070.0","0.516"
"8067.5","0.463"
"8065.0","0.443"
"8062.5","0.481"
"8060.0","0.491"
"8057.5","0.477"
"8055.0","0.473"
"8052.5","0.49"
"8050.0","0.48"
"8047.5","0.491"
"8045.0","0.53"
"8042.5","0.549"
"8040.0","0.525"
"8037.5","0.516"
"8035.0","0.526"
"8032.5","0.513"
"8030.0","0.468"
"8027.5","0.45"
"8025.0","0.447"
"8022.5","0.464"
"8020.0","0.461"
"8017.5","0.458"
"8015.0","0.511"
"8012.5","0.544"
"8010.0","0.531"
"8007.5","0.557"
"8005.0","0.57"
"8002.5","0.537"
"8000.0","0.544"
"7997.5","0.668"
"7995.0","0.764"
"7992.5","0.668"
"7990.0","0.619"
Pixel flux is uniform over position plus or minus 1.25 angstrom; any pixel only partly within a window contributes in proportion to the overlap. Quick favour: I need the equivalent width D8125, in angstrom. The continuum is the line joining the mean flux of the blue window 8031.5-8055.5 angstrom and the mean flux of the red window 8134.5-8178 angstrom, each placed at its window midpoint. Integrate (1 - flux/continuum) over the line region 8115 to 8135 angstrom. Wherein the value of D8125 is 0.4 angstrom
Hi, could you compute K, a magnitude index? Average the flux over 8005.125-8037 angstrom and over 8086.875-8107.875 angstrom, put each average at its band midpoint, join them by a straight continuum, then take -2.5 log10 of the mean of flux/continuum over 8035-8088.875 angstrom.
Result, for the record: 0.06 mag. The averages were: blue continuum 0.497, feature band 0.499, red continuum 0.551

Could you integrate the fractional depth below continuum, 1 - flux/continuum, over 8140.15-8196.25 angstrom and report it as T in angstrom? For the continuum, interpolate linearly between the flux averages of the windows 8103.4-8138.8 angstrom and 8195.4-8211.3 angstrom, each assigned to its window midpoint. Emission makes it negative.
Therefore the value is 1.65 angstrom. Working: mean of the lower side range 0.512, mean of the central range 0.529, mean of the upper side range 0.57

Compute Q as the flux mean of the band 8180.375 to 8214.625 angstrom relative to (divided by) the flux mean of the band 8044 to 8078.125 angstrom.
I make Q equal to 1.12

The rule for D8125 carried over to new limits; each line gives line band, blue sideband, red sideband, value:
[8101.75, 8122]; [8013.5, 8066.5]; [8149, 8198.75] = 0.70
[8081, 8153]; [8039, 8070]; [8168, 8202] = -2.84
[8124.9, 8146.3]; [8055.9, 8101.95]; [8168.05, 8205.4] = -1.10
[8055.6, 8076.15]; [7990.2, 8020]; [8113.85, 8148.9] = 2.43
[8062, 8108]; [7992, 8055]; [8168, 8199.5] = 0.89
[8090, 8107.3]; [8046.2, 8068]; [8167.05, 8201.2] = -2.12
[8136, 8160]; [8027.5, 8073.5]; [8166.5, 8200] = -0.98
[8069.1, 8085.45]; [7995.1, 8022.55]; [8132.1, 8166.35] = 1.15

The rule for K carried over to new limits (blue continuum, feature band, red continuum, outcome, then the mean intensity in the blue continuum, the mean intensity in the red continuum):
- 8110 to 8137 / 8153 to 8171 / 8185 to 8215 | 0.05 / 0.513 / 0.555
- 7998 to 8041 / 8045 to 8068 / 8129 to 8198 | 0.08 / 0.51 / 0.533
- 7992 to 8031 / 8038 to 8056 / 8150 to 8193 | 0.06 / 0.538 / 0.516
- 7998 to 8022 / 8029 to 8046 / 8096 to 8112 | 0.01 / 0.526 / 0.521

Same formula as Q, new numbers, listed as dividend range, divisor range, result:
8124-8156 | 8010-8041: 1.11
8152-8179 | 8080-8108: 0.95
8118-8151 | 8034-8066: 1.09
